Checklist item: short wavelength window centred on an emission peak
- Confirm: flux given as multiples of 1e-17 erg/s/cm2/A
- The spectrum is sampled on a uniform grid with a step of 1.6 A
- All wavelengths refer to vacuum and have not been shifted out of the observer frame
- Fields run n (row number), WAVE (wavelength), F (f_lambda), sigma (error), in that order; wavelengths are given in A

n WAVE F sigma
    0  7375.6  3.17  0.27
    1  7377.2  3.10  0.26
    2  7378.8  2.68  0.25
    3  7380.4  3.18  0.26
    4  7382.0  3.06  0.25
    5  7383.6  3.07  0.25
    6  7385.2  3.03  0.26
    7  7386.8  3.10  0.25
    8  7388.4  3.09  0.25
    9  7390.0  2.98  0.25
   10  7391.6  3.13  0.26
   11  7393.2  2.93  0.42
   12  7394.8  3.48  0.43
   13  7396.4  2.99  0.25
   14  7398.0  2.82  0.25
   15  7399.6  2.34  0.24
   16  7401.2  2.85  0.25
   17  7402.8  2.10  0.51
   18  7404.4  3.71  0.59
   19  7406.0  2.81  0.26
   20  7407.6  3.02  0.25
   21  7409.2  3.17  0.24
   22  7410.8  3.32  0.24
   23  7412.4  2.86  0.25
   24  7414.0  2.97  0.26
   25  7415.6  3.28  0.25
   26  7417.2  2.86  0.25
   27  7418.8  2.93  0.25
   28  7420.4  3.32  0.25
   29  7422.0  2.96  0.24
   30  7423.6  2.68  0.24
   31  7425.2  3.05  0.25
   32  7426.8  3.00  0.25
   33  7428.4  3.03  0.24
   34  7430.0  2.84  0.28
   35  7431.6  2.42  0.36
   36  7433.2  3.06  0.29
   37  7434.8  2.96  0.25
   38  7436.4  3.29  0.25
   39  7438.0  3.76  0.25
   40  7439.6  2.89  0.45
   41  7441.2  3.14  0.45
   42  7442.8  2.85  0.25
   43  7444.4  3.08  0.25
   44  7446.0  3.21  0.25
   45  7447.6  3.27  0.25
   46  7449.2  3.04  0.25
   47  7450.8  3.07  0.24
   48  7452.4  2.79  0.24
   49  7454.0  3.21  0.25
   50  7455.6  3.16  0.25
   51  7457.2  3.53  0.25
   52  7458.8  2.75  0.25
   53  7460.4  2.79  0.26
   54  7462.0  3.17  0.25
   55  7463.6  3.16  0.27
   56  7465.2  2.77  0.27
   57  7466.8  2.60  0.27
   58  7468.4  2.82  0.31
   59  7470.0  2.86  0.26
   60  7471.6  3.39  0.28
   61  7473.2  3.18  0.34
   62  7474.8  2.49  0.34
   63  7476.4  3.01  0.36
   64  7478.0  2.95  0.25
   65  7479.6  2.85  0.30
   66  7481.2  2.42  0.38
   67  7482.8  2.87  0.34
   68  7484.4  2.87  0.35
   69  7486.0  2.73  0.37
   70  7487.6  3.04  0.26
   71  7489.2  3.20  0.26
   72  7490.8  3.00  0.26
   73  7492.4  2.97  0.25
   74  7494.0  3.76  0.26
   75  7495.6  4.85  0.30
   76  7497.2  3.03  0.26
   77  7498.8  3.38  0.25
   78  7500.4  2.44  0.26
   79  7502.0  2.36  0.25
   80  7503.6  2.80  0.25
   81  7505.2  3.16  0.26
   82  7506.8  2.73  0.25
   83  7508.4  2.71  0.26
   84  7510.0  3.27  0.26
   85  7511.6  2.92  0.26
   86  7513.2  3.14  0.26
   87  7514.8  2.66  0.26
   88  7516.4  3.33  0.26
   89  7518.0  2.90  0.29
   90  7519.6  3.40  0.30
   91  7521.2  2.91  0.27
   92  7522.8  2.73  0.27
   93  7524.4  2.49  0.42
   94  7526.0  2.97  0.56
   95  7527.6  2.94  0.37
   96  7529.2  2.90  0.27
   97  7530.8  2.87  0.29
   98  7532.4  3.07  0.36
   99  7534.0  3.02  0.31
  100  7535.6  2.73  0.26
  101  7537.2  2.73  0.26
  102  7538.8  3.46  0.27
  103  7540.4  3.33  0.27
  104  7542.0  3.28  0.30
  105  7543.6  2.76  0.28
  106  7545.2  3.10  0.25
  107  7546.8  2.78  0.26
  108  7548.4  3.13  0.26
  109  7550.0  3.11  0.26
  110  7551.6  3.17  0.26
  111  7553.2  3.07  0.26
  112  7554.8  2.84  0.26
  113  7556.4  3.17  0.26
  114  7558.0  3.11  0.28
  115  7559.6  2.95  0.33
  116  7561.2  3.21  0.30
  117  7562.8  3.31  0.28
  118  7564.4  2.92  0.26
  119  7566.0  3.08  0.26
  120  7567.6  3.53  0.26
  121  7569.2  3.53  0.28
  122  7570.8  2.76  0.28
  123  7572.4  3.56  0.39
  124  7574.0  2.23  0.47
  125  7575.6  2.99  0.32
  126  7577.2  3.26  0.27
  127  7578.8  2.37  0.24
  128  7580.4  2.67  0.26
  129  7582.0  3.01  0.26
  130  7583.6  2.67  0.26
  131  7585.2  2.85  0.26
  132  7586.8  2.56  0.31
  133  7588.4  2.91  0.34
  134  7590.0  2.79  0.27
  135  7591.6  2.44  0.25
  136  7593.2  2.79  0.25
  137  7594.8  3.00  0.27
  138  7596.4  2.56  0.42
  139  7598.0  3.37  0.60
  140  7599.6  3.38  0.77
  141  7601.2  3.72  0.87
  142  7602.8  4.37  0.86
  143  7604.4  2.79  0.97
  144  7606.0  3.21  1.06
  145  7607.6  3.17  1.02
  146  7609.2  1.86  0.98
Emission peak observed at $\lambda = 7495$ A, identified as [N II] 6583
